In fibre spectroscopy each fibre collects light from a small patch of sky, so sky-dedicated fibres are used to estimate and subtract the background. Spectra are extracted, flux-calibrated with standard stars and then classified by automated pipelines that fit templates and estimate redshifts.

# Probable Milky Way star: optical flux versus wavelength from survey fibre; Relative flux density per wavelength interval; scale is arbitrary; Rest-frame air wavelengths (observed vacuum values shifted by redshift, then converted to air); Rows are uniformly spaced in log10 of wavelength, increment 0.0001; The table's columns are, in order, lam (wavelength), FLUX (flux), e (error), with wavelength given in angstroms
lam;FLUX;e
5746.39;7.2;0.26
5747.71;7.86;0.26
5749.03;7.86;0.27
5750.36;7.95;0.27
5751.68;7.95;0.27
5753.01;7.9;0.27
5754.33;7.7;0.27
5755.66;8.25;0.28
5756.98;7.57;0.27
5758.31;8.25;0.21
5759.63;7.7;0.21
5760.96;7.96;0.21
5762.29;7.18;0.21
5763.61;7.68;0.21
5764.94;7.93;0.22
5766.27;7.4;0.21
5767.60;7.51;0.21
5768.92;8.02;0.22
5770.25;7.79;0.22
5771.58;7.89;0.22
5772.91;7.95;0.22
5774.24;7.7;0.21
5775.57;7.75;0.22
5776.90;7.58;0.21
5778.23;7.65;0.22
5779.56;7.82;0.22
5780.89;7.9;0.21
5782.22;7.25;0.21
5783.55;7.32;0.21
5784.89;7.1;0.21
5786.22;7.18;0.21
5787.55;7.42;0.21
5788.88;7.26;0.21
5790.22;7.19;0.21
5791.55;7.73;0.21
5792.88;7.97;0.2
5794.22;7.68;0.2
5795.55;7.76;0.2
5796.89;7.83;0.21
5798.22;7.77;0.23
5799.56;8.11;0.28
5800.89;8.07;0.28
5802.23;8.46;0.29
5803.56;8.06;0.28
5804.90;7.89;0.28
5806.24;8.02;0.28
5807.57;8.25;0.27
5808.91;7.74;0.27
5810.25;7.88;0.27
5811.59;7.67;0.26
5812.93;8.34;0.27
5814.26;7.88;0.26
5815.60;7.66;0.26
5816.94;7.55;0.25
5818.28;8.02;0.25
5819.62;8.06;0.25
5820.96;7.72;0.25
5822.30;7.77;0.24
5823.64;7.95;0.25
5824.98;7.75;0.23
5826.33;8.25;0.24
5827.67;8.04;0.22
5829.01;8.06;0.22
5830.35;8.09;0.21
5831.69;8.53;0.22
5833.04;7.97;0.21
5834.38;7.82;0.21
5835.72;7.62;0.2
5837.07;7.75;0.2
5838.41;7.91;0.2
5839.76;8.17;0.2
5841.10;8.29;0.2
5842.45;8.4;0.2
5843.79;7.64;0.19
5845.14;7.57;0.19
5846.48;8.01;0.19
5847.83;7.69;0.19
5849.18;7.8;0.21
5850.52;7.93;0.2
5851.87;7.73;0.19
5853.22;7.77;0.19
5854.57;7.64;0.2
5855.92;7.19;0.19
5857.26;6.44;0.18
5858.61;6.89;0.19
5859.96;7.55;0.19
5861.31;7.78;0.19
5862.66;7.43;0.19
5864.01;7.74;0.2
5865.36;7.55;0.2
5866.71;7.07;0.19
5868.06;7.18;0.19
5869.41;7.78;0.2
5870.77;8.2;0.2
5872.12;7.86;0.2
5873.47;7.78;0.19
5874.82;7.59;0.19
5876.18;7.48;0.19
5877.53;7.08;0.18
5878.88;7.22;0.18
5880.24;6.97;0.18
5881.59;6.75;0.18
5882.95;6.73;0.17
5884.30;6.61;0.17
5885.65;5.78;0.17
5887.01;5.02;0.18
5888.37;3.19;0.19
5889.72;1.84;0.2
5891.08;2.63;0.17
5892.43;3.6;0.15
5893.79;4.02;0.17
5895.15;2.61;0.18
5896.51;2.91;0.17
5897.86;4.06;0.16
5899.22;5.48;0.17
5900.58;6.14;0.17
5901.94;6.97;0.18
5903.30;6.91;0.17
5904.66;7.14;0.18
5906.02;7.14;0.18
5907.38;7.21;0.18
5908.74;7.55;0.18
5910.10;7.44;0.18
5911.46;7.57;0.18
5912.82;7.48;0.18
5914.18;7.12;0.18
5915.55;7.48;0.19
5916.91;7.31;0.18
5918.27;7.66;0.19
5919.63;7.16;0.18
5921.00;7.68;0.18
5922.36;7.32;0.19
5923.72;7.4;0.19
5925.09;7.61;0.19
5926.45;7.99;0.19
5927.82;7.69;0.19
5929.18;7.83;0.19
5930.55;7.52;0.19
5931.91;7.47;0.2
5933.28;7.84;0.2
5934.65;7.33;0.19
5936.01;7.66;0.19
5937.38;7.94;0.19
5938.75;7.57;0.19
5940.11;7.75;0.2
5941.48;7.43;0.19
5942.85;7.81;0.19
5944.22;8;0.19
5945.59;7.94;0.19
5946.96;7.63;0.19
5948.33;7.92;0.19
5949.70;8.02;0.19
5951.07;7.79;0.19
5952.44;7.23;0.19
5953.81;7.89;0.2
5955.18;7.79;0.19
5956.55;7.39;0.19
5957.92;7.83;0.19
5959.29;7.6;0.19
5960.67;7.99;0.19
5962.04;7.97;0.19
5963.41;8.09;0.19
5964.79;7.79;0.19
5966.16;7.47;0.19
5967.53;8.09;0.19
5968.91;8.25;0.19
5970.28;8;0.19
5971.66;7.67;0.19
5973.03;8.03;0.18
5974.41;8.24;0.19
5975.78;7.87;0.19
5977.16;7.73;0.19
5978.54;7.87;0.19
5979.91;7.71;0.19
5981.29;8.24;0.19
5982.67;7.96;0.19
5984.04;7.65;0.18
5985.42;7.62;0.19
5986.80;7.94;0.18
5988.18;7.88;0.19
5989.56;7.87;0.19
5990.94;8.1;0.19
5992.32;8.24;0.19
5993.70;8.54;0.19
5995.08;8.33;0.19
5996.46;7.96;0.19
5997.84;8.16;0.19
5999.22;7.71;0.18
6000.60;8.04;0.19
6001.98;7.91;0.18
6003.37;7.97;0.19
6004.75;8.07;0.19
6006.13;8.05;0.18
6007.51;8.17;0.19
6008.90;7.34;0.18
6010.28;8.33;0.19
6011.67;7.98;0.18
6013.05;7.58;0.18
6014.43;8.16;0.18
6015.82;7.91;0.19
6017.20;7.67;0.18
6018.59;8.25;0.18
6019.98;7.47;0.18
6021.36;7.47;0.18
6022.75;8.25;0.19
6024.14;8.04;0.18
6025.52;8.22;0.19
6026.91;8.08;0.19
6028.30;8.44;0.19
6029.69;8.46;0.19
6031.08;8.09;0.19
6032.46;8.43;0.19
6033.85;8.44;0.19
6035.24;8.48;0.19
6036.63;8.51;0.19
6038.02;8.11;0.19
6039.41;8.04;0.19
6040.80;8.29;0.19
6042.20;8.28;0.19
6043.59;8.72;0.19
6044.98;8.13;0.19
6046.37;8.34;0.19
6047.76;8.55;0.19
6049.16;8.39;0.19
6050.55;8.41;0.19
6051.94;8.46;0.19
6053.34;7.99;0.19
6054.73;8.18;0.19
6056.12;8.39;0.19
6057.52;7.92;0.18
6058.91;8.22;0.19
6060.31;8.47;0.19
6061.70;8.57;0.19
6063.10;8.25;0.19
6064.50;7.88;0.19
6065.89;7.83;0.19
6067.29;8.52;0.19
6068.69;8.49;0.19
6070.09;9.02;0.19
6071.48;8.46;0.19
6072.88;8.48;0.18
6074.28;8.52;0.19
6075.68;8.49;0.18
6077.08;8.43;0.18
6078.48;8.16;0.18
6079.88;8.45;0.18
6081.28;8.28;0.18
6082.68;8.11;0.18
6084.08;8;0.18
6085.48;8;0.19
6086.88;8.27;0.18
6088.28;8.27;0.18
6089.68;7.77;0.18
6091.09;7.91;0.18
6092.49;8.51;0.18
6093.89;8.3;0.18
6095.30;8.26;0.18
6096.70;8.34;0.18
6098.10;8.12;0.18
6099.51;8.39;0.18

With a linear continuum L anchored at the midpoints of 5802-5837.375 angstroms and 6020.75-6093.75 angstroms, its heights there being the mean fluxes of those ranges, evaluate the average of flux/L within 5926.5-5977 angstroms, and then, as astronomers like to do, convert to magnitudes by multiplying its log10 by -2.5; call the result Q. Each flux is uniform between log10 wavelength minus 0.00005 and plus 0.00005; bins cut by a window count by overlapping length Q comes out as 0.047 mag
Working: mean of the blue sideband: 7.95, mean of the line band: 7.79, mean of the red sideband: 8.28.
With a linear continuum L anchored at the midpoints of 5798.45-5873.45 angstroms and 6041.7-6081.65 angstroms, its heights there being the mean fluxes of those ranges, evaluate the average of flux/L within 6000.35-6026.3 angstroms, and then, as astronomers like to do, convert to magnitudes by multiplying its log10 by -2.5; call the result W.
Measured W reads 0.040 mag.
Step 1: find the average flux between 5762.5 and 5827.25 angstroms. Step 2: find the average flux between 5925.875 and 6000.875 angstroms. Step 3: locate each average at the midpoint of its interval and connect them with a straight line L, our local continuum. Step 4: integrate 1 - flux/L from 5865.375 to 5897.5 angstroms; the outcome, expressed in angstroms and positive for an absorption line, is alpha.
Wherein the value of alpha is 8.1 angstroms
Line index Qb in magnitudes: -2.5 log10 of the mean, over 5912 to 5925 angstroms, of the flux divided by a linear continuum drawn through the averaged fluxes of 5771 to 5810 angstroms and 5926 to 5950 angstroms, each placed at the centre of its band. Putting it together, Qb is 0.05 mag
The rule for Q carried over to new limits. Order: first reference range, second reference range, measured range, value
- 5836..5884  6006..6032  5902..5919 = 0.05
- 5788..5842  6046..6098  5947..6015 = 0.03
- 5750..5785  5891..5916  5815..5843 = -0.15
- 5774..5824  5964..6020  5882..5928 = 0.27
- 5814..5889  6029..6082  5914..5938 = 0.03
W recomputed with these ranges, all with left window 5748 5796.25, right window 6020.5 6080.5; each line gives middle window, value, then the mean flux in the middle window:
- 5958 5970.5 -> 0.028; 7.91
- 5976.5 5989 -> 0.042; 7.84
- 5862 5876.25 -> 0.041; 7.61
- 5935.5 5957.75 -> 0.047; 7.74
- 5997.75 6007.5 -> 0.028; 7.99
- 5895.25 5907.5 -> 0.350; 5.78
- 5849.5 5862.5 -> 0.060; 7.45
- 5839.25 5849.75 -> -0.013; 7.94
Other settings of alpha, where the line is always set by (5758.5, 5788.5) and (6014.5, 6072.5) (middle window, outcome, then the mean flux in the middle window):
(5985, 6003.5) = 0.25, 8.02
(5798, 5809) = -0.53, 8.07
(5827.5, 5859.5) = 0.02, 7.78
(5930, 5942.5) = 0.60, 7.62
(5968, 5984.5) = 0.31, 7.94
